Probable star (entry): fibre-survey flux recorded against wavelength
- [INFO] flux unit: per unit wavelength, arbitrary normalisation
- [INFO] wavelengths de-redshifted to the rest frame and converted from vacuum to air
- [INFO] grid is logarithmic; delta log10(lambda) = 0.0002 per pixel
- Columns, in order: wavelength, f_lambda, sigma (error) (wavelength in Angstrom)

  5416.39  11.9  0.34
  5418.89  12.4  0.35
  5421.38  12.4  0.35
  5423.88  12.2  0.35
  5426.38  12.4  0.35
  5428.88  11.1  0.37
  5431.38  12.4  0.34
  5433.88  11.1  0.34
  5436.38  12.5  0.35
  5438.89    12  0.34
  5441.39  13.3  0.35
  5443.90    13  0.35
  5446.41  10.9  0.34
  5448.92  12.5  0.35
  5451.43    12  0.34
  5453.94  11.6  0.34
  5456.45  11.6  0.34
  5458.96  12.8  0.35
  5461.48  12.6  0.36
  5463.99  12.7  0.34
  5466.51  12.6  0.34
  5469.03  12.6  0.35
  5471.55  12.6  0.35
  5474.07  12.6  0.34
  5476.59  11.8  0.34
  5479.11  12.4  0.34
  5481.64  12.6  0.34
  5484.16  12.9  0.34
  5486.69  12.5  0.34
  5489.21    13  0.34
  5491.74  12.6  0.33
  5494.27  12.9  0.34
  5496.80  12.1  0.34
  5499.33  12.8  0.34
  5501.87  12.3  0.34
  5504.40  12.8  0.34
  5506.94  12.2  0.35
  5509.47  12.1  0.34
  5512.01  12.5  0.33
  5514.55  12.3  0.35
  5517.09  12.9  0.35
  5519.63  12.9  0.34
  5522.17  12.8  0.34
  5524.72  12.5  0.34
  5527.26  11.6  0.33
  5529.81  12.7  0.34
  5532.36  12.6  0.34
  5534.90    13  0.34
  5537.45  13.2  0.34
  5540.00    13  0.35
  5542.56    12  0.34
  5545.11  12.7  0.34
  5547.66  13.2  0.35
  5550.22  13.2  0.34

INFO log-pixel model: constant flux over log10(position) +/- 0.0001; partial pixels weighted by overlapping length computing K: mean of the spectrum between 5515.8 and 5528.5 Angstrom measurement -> 12.5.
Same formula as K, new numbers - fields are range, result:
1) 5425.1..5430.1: 11.8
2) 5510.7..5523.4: 12.7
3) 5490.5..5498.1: 12.5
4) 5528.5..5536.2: 12.8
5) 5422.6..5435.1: 11.8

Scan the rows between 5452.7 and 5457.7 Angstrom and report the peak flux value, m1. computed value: 11.6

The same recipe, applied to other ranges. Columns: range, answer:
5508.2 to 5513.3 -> 12.5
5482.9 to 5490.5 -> 13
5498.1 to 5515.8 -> 12.8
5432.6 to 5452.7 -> 13.3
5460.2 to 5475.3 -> 12.7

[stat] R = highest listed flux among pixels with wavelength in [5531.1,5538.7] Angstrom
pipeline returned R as 13.2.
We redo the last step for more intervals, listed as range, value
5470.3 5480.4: 12.6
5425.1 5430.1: 12.4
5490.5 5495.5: 12.9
